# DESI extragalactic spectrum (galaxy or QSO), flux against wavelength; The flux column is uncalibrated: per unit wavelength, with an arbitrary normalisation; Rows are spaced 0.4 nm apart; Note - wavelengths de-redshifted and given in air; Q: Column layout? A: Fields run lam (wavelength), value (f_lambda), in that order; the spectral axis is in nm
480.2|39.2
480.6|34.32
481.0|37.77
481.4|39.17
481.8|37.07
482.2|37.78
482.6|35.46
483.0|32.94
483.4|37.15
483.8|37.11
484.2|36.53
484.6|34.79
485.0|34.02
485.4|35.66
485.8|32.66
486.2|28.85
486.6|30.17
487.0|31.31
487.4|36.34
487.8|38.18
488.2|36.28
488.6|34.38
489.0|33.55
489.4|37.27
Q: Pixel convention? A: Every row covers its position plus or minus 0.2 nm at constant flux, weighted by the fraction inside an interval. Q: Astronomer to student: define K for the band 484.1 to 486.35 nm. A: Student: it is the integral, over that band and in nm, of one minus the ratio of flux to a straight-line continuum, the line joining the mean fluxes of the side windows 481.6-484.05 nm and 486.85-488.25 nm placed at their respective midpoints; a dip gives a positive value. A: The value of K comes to 0.14 nm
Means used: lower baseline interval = 36.3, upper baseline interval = 35.6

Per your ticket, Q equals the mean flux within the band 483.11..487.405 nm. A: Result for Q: 33.9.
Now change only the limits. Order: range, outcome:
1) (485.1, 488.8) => 33.8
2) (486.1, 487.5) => 31.5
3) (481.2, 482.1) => 38.1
